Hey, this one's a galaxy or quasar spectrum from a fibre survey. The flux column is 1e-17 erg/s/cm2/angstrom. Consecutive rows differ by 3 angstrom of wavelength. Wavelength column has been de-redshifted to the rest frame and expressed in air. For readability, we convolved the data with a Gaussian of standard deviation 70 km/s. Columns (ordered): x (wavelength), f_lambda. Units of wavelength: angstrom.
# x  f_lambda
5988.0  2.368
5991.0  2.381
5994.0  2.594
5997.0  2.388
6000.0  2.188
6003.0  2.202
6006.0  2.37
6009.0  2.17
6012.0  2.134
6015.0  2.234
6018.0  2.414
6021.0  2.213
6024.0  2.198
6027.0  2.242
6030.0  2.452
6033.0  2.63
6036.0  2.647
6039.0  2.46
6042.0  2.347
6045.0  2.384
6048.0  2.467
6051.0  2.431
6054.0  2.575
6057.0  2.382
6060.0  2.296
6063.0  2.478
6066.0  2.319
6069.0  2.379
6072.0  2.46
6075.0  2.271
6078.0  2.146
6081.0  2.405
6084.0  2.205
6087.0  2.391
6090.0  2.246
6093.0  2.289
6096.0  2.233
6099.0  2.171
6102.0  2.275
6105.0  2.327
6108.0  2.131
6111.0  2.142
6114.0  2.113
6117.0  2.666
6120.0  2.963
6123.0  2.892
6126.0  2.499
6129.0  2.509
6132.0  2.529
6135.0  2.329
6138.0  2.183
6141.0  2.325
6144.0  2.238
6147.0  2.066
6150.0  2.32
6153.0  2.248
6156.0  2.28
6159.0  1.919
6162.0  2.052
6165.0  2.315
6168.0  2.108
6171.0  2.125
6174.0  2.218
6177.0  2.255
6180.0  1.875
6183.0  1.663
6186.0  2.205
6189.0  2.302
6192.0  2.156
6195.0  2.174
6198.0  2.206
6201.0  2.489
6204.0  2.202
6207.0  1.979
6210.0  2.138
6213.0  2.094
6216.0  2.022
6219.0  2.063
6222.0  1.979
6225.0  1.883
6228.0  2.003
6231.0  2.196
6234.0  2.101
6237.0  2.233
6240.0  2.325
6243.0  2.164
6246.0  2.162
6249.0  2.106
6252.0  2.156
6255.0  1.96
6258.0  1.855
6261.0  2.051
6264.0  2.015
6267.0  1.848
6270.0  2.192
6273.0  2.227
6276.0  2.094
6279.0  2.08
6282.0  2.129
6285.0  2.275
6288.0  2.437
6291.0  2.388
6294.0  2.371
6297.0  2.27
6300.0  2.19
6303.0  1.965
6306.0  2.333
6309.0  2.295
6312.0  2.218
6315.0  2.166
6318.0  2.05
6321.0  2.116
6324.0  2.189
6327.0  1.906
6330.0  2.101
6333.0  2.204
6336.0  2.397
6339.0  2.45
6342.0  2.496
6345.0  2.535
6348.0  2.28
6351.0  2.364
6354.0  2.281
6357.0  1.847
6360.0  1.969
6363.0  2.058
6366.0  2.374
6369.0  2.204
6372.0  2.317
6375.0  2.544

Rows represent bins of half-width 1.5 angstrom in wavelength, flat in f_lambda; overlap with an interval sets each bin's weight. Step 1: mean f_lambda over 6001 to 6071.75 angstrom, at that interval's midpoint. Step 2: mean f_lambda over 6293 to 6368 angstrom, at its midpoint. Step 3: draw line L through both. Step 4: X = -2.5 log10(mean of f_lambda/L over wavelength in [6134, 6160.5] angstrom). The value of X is 0.048 mag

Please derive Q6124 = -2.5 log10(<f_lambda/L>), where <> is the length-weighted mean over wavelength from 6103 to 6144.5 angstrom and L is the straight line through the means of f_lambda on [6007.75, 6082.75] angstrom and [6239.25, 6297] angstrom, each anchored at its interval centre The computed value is -0.06 mag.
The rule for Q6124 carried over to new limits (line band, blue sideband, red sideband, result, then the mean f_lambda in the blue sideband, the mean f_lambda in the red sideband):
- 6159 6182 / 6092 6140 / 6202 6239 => 0.06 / 2.39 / 2.08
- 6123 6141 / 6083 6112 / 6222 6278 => -0.11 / 2.24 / 2.08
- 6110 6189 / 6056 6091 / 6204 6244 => -0.03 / 2.33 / 2.09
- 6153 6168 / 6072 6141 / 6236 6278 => 0.06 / 2.36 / 2.1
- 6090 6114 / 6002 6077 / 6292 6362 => 0.05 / 2.37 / 2.22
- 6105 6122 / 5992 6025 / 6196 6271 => -0.10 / 2.29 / 2.1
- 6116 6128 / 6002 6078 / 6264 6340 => -0.19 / 2.36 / 2.19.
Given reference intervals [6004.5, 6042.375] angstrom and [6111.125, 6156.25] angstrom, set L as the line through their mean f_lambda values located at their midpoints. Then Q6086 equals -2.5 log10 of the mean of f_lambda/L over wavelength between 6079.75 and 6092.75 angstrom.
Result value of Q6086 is 0.034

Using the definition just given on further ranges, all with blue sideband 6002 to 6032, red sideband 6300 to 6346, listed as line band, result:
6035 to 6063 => -0.081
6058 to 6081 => -0.037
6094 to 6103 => 0.015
